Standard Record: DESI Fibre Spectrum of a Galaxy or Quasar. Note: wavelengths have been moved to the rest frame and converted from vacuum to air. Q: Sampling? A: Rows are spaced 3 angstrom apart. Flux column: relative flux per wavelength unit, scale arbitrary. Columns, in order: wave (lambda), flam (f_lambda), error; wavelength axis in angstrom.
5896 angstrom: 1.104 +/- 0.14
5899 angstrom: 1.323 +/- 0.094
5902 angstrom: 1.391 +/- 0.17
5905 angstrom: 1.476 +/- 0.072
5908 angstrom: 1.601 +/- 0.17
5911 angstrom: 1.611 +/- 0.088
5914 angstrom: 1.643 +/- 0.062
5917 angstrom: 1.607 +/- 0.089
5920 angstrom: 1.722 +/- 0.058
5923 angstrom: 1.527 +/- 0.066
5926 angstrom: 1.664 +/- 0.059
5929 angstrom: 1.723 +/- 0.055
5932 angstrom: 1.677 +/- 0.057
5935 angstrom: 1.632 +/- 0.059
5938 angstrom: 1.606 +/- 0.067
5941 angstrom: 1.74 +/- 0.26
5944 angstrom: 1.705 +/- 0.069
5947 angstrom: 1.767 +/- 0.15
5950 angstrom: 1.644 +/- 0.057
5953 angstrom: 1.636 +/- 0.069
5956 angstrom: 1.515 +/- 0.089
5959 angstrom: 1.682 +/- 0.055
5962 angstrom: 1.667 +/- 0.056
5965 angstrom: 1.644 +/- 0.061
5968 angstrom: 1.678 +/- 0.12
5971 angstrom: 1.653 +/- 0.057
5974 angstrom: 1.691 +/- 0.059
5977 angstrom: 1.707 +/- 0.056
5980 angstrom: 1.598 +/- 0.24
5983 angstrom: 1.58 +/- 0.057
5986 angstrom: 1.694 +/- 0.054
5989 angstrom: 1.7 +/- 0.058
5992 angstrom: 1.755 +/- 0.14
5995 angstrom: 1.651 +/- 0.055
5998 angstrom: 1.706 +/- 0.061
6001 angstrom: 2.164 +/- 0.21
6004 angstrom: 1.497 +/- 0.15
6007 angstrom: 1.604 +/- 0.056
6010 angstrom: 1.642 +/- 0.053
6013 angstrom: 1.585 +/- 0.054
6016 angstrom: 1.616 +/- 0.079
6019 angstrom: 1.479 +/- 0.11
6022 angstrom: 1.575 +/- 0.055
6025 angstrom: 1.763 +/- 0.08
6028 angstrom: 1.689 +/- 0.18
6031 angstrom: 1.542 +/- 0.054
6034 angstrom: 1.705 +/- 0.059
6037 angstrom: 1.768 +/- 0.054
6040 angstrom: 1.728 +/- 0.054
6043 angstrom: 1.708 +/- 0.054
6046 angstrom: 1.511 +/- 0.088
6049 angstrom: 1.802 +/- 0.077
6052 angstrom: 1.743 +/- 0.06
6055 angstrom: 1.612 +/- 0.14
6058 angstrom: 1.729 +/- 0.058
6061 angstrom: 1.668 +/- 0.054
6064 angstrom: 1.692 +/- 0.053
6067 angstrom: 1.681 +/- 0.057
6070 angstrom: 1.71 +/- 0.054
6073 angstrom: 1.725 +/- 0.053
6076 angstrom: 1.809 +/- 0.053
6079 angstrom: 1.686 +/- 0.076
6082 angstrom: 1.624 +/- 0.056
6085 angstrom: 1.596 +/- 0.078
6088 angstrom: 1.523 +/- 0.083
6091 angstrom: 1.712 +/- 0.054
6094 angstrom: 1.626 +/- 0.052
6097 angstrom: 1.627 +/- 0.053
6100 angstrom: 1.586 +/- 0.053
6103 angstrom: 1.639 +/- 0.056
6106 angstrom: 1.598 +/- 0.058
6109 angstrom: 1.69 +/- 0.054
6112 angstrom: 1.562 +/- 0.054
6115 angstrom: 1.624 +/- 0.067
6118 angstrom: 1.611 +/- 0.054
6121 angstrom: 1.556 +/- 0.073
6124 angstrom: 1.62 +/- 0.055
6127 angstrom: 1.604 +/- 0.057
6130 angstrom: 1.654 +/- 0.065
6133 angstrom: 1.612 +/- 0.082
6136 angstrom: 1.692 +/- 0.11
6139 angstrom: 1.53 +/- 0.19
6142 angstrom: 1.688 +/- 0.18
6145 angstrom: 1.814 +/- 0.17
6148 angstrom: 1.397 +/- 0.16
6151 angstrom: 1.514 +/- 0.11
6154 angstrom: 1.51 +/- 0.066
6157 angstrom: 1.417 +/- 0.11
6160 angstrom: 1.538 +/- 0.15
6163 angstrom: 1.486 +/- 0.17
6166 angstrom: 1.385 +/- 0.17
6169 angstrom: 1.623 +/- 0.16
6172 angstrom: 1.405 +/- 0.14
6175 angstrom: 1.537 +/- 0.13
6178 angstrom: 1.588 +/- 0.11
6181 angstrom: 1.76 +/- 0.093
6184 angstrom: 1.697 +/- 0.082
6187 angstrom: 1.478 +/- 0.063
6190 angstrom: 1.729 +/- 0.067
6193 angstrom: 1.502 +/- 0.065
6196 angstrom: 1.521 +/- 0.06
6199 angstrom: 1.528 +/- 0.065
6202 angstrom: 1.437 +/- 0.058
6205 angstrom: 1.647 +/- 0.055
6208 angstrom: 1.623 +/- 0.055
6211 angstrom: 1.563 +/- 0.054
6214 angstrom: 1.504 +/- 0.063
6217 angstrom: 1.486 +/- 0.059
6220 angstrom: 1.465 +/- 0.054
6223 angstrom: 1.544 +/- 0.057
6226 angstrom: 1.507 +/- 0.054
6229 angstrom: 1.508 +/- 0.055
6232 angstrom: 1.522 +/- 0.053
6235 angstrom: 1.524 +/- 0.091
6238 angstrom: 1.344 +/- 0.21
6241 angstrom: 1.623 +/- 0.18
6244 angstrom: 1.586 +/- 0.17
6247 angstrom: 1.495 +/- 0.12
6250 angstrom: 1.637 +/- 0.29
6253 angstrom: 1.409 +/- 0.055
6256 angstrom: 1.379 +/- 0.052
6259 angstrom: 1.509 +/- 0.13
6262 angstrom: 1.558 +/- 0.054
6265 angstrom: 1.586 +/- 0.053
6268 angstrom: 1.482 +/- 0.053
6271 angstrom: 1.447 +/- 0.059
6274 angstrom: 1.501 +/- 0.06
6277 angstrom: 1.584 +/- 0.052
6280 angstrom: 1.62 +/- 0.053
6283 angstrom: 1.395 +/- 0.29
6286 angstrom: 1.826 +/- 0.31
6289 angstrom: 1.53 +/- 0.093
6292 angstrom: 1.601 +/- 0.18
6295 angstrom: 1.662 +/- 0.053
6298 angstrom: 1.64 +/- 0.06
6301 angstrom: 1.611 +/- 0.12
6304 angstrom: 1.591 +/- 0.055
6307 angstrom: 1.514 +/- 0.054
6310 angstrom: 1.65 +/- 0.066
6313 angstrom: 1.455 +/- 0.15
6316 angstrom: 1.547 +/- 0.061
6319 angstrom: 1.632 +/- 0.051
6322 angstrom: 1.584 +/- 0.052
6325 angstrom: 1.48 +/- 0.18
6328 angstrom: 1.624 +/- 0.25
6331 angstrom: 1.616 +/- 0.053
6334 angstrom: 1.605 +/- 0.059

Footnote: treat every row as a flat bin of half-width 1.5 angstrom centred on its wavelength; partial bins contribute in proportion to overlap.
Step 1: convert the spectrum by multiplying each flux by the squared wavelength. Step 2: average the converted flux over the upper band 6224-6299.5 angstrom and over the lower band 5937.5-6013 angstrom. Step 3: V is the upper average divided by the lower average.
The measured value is 1.01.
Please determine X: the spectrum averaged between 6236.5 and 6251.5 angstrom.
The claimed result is 1.54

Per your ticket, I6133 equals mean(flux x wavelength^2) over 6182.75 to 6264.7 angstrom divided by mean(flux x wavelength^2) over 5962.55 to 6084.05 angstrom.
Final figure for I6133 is 0.97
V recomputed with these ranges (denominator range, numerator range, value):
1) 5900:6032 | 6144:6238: 1.00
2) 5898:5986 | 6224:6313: 1.06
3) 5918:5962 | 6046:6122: 1.05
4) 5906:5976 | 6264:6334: 1.07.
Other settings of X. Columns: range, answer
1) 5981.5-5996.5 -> 1.68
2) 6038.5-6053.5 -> 1.7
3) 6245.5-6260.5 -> 1.49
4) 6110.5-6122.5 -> 1.59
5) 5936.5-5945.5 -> 1.68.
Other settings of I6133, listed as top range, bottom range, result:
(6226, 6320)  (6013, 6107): 1.00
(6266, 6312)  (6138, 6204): 1.06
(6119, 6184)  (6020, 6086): 0.96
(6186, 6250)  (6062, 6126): 0.97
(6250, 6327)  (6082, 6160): 1.03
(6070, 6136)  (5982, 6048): 1.01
